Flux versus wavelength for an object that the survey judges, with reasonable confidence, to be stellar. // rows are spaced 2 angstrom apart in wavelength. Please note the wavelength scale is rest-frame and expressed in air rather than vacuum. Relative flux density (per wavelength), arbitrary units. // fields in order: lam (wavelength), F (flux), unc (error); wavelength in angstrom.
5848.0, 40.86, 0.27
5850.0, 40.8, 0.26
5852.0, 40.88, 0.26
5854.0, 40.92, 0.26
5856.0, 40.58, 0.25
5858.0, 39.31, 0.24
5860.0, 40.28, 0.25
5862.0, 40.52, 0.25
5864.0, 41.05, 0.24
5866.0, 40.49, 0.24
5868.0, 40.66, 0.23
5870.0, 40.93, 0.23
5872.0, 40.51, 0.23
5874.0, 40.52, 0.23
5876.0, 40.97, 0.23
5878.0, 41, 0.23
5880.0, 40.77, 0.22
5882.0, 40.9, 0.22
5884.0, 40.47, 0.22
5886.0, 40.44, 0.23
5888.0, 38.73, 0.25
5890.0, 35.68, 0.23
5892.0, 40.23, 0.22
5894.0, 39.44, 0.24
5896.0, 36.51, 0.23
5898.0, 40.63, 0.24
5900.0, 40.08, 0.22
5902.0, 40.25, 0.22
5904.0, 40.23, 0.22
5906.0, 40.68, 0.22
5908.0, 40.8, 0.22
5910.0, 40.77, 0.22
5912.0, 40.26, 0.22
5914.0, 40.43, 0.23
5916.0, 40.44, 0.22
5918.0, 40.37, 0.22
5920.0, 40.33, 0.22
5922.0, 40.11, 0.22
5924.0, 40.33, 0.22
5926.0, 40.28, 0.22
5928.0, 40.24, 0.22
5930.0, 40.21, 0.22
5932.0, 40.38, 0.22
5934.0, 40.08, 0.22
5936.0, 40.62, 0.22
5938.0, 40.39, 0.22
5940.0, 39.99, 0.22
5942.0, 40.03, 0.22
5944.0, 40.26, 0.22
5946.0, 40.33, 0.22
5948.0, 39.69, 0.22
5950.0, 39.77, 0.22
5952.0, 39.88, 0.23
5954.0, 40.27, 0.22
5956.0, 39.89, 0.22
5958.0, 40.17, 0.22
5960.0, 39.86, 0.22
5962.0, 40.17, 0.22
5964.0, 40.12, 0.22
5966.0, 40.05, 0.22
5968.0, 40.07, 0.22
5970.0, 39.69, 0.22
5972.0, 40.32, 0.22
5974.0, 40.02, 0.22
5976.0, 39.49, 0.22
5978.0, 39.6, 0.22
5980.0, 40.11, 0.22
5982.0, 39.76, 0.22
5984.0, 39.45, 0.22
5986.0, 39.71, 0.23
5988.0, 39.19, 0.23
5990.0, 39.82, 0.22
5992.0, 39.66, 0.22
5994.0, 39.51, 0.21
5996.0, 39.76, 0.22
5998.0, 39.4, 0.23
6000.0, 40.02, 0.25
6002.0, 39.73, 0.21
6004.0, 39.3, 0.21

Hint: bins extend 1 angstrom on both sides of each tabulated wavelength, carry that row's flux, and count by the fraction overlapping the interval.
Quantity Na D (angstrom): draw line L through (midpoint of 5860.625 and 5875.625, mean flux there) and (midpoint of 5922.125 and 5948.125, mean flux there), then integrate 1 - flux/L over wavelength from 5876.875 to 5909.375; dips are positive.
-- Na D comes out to 0.55 angstrom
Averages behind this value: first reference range 40.7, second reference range 40.2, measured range 39.8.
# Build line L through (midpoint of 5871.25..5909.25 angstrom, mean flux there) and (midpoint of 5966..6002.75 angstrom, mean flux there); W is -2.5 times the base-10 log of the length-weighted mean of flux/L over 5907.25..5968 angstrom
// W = -0.01 mag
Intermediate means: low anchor 39.9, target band 40.2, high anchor 39.7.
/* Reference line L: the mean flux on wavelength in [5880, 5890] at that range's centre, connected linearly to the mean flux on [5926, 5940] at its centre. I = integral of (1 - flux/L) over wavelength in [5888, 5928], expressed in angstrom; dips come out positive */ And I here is 0.1 angstrom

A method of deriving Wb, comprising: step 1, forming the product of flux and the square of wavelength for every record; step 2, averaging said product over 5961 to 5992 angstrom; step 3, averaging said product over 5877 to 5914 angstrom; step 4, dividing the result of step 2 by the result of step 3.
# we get 1.03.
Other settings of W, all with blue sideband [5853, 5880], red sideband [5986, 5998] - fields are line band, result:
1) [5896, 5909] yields 0.00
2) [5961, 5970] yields -0.01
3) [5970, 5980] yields 0.00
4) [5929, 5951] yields 0.00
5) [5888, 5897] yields 0.06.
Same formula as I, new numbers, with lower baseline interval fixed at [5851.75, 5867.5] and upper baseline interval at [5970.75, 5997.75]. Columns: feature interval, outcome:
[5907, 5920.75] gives -0.12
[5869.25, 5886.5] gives -0.15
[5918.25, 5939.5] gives -0.12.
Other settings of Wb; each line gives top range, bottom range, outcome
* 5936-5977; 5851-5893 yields 1.02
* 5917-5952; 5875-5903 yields 1.03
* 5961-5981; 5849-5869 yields 1.02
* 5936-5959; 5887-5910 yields 1.03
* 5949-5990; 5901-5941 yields 1.00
